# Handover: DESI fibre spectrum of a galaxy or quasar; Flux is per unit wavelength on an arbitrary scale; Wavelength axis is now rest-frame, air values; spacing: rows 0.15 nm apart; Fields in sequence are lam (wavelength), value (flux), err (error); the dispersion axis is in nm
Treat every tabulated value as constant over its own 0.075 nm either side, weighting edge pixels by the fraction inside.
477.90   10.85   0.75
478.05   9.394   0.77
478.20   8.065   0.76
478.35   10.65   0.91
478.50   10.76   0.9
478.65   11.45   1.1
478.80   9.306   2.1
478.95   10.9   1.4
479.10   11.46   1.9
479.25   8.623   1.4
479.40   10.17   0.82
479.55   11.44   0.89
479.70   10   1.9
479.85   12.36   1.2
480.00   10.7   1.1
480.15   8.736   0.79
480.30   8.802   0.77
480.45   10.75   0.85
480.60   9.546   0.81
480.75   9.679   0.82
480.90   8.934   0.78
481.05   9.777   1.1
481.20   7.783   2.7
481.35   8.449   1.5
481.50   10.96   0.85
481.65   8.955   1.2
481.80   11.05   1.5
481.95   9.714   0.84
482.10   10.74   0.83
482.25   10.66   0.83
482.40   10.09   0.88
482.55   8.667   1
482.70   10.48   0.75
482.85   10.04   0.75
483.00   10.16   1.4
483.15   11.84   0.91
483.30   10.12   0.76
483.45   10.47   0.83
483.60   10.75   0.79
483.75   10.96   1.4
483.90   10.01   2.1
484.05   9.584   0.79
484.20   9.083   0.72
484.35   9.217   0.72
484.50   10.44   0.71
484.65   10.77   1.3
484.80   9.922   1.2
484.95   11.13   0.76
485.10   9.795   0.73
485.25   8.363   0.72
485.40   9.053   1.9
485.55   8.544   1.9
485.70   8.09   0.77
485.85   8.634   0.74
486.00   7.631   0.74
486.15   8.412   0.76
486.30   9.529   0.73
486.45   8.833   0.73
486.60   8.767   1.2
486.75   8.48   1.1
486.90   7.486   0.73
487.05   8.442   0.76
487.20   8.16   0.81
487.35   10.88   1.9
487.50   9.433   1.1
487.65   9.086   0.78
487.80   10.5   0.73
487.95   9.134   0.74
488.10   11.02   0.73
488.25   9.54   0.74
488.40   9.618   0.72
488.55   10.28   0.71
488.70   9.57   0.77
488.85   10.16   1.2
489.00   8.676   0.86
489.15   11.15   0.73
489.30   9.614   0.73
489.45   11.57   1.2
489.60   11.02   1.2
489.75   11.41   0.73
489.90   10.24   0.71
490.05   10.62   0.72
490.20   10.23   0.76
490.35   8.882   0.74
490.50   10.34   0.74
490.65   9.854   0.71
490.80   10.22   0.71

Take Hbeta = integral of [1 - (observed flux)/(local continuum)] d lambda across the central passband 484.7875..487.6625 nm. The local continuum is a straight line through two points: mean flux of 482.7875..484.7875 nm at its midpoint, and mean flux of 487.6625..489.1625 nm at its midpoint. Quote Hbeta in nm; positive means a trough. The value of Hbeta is 0.33 nm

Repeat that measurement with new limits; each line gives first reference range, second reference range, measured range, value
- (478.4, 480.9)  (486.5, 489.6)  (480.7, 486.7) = 0.180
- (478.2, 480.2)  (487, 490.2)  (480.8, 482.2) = 0.097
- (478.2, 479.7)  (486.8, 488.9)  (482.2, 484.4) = -0.043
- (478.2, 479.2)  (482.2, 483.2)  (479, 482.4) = 0.127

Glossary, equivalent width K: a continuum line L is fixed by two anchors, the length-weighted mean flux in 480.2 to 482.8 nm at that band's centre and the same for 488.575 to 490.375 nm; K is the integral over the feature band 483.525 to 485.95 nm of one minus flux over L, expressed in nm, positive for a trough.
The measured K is 0.08 nm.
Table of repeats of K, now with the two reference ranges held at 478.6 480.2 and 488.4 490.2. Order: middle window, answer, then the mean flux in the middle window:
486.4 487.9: 0.198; 9.01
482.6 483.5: -0.003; 10.5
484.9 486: 0.155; 8.94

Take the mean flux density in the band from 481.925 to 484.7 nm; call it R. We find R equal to 10.2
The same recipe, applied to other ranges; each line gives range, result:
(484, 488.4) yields 9.24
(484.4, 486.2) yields 9.24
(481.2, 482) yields 9.64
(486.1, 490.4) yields 9.69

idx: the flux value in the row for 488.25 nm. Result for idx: 9.54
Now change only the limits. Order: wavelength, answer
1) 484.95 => 11.13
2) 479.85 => 12.36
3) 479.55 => 11.44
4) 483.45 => 10.47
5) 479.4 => 10.17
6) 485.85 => 8.634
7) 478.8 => 9.306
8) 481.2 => 7.783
